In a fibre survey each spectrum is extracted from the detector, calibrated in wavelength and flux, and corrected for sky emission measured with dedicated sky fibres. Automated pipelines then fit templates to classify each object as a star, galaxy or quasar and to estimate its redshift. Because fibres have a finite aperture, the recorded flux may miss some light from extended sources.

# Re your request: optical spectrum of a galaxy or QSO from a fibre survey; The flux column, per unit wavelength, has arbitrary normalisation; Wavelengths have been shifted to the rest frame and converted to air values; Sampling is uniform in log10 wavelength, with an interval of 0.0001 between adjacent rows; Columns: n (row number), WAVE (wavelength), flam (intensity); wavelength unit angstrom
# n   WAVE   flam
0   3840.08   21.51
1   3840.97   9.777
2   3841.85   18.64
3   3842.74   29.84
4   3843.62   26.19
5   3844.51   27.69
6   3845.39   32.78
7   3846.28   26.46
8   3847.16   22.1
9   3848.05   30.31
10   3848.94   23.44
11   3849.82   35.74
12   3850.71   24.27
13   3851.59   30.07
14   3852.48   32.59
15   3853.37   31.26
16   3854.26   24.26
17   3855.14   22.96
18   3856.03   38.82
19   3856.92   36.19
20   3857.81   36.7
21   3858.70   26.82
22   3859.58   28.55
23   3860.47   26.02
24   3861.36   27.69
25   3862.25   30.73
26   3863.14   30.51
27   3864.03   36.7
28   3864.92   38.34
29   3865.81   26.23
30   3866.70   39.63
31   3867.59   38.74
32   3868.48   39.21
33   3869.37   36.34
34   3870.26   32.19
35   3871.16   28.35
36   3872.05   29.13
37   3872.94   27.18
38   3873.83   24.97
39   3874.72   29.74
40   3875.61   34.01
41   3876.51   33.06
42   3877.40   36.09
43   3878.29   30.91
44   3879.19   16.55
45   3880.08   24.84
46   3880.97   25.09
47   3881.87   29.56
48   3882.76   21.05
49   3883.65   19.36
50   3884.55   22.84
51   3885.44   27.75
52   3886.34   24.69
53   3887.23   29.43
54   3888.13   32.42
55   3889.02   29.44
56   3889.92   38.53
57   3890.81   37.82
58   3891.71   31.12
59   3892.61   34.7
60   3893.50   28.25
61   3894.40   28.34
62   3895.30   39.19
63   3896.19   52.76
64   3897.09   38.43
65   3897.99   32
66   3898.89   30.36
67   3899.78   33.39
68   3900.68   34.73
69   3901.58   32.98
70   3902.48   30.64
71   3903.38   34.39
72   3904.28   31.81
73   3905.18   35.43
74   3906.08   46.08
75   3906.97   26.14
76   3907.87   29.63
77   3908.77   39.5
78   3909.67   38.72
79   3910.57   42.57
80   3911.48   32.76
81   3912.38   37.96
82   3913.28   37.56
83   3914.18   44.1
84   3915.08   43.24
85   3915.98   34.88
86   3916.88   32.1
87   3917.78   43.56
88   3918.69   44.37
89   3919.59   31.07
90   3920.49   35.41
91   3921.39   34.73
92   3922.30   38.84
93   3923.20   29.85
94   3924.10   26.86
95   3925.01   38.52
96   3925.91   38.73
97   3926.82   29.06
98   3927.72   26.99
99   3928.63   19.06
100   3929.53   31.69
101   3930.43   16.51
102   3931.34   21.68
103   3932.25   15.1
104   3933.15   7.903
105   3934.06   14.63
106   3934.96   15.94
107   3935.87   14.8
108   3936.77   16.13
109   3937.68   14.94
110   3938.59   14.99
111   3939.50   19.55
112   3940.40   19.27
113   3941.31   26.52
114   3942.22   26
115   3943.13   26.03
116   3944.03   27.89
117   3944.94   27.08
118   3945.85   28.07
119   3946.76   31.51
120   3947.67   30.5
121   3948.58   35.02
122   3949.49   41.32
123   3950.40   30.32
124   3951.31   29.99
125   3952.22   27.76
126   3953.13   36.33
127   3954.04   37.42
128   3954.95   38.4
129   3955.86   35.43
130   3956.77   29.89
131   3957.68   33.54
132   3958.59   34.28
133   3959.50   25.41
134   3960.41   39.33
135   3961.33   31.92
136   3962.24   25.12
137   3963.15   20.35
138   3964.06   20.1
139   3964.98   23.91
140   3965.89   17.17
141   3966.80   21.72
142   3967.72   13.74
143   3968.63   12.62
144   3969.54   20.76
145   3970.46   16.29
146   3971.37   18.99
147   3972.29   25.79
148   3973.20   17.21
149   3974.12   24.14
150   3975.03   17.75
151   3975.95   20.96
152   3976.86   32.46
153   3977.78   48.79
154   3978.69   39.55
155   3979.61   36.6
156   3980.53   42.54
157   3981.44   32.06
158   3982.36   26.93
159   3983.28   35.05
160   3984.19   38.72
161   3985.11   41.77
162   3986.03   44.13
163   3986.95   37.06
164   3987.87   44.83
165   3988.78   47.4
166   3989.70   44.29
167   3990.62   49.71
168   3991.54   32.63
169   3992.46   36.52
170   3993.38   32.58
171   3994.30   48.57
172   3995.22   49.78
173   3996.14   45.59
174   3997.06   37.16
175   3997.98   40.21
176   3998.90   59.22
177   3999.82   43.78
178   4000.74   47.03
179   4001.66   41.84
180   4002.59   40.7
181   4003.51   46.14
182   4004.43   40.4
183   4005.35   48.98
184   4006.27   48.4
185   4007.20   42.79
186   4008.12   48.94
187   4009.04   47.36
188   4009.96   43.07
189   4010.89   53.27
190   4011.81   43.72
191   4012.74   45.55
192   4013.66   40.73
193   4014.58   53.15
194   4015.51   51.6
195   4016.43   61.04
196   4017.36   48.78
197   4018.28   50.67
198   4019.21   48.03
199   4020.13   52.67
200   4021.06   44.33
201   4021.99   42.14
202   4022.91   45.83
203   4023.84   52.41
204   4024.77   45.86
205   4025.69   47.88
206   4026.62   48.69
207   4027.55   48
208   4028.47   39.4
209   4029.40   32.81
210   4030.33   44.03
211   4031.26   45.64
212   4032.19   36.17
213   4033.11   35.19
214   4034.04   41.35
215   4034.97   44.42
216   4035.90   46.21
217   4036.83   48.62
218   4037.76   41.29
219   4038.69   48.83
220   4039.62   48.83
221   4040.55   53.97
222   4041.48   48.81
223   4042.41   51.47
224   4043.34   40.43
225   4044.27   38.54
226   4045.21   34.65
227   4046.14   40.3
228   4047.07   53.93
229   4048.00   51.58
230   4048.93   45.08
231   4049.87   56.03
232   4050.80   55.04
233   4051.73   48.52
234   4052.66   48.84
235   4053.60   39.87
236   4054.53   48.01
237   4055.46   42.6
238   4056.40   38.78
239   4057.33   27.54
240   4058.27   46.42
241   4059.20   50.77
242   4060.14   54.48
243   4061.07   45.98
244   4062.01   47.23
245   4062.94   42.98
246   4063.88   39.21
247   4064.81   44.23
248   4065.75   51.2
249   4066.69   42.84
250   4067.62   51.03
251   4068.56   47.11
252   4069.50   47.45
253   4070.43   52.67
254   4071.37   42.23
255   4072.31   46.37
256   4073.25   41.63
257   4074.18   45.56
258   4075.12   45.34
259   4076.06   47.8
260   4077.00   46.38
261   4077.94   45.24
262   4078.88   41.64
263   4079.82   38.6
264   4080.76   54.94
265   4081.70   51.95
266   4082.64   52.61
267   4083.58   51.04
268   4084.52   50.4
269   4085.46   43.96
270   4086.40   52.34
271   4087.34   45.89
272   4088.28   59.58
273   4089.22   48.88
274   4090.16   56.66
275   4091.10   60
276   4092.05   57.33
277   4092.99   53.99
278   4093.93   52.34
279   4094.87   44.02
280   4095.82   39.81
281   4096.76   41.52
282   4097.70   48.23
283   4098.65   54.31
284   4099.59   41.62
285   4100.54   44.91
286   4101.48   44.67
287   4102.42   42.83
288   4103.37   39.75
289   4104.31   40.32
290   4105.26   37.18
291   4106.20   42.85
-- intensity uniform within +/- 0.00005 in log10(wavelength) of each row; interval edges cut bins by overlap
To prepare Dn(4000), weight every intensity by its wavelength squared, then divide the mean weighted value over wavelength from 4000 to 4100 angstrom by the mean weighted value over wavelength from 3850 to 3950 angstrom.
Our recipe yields 1.7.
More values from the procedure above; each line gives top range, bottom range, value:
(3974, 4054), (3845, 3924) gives 1.45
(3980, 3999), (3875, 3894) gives 1.49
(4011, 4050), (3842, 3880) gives 1.66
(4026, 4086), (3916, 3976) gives 1.83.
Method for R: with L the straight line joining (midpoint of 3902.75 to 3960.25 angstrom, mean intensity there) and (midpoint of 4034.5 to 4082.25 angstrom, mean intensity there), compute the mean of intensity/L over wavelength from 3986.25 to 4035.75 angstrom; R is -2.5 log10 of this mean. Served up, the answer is -0.13 mag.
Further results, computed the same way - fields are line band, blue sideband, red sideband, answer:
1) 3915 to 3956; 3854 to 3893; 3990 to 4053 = 0.29 mag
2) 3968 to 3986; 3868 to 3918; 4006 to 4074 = 0.36 mag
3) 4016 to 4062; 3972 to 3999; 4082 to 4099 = -0.04 mag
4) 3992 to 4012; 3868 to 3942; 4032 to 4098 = -0.11 mag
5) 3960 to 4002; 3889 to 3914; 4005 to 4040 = 0.26 mag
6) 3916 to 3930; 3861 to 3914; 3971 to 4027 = 0.06 mag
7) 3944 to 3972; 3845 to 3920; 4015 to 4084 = 0.35 mag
